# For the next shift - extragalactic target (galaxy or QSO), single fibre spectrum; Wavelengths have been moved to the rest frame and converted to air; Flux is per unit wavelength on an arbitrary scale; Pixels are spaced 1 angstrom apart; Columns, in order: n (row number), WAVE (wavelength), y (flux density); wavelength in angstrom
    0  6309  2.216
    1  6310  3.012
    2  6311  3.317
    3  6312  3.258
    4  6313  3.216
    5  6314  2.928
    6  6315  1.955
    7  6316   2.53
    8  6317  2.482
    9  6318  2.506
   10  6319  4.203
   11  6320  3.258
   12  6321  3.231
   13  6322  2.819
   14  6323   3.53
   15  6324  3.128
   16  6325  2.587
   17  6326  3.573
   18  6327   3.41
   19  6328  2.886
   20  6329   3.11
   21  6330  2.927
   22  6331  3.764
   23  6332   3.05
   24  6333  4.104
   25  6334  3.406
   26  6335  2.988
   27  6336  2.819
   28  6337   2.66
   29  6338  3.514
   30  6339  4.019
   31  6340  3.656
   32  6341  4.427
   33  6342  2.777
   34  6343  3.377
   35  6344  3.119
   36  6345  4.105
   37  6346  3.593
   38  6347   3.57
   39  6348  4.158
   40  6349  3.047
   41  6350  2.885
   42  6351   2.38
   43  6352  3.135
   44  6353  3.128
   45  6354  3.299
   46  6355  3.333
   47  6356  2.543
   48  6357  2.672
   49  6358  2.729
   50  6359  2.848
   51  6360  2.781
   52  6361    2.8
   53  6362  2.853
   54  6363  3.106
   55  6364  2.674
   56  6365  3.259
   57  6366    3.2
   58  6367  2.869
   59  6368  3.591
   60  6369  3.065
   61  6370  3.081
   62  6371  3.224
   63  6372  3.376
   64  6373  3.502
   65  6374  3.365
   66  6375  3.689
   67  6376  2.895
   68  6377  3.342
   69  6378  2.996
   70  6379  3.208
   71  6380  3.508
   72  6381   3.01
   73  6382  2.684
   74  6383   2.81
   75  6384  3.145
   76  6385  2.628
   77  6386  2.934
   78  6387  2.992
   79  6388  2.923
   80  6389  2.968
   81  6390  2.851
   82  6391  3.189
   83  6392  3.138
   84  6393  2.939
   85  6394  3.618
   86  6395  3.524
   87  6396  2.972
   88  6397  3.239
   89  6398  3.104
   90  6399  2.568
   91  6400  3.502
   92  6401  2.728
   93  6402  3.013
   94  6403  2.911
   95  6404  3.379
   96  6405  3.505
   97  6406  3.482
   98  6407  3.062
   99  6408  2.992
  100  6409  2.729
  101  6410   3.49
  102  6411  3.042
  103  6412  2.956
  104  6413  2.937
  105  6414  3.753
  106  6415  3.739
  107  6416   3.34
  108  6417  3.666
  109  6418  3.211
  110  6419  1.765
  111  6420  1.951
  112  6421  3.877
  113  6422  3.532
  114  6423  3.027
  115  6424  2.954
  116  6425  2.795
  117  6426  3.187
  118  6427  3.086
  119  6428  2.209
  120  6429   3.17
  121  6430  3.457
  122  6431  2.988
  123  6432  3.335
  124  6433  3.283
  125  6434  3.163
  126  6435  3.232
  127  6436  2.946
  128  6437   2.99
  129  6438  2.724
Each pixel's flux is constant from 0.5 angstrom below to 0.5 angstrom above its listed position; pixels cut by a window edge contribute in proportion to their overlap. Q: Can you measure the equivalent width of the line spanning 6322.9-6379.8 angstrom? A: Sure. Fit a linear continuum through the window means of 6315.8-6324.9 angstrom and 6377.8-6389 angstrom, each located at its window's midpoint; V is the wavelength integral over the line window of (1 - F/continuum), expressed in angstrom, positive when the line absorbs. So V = -3.4 angstrom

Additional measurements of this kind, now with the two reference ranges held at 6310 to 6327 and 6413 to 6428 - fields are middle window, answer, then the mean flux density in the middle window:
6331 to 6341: -1.24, 3.43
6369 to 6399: -0.44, 3.12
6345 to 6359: -0.36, 3.14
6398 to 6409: -0.03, 3.1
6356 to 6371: 0.52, 2.96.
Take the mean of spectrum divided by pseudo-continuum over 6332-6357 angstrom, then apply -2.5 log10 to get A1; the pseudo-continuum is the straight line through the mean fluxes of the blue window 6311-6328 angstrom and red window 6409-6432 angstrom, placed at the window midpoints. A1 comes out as -0.09 mag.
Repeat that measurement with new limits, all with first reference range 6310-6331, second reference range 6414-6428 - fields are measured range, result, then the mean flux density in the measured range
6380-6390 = 0.052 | 2.93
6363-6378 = -0.049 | 3.21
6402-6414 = -0.028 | 3.16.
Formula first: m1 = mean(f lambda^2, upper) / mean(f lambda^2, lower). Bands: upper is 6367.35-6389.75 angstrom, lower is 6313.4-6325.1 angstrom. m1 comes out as 1.1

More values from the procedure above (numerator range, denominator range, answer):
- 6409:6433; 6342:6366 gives 1.02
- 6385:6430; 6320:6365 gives 0.99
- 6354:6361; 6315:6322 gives 0.98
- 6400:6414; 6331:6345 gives 0.94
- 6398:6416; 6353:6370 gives 1.08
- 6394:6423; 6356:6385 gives 1.04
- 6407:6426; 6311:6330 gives 1.05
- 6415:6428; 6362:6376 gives 0.96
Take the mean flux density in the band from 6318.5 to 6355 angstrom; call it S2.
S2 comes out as 3.32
